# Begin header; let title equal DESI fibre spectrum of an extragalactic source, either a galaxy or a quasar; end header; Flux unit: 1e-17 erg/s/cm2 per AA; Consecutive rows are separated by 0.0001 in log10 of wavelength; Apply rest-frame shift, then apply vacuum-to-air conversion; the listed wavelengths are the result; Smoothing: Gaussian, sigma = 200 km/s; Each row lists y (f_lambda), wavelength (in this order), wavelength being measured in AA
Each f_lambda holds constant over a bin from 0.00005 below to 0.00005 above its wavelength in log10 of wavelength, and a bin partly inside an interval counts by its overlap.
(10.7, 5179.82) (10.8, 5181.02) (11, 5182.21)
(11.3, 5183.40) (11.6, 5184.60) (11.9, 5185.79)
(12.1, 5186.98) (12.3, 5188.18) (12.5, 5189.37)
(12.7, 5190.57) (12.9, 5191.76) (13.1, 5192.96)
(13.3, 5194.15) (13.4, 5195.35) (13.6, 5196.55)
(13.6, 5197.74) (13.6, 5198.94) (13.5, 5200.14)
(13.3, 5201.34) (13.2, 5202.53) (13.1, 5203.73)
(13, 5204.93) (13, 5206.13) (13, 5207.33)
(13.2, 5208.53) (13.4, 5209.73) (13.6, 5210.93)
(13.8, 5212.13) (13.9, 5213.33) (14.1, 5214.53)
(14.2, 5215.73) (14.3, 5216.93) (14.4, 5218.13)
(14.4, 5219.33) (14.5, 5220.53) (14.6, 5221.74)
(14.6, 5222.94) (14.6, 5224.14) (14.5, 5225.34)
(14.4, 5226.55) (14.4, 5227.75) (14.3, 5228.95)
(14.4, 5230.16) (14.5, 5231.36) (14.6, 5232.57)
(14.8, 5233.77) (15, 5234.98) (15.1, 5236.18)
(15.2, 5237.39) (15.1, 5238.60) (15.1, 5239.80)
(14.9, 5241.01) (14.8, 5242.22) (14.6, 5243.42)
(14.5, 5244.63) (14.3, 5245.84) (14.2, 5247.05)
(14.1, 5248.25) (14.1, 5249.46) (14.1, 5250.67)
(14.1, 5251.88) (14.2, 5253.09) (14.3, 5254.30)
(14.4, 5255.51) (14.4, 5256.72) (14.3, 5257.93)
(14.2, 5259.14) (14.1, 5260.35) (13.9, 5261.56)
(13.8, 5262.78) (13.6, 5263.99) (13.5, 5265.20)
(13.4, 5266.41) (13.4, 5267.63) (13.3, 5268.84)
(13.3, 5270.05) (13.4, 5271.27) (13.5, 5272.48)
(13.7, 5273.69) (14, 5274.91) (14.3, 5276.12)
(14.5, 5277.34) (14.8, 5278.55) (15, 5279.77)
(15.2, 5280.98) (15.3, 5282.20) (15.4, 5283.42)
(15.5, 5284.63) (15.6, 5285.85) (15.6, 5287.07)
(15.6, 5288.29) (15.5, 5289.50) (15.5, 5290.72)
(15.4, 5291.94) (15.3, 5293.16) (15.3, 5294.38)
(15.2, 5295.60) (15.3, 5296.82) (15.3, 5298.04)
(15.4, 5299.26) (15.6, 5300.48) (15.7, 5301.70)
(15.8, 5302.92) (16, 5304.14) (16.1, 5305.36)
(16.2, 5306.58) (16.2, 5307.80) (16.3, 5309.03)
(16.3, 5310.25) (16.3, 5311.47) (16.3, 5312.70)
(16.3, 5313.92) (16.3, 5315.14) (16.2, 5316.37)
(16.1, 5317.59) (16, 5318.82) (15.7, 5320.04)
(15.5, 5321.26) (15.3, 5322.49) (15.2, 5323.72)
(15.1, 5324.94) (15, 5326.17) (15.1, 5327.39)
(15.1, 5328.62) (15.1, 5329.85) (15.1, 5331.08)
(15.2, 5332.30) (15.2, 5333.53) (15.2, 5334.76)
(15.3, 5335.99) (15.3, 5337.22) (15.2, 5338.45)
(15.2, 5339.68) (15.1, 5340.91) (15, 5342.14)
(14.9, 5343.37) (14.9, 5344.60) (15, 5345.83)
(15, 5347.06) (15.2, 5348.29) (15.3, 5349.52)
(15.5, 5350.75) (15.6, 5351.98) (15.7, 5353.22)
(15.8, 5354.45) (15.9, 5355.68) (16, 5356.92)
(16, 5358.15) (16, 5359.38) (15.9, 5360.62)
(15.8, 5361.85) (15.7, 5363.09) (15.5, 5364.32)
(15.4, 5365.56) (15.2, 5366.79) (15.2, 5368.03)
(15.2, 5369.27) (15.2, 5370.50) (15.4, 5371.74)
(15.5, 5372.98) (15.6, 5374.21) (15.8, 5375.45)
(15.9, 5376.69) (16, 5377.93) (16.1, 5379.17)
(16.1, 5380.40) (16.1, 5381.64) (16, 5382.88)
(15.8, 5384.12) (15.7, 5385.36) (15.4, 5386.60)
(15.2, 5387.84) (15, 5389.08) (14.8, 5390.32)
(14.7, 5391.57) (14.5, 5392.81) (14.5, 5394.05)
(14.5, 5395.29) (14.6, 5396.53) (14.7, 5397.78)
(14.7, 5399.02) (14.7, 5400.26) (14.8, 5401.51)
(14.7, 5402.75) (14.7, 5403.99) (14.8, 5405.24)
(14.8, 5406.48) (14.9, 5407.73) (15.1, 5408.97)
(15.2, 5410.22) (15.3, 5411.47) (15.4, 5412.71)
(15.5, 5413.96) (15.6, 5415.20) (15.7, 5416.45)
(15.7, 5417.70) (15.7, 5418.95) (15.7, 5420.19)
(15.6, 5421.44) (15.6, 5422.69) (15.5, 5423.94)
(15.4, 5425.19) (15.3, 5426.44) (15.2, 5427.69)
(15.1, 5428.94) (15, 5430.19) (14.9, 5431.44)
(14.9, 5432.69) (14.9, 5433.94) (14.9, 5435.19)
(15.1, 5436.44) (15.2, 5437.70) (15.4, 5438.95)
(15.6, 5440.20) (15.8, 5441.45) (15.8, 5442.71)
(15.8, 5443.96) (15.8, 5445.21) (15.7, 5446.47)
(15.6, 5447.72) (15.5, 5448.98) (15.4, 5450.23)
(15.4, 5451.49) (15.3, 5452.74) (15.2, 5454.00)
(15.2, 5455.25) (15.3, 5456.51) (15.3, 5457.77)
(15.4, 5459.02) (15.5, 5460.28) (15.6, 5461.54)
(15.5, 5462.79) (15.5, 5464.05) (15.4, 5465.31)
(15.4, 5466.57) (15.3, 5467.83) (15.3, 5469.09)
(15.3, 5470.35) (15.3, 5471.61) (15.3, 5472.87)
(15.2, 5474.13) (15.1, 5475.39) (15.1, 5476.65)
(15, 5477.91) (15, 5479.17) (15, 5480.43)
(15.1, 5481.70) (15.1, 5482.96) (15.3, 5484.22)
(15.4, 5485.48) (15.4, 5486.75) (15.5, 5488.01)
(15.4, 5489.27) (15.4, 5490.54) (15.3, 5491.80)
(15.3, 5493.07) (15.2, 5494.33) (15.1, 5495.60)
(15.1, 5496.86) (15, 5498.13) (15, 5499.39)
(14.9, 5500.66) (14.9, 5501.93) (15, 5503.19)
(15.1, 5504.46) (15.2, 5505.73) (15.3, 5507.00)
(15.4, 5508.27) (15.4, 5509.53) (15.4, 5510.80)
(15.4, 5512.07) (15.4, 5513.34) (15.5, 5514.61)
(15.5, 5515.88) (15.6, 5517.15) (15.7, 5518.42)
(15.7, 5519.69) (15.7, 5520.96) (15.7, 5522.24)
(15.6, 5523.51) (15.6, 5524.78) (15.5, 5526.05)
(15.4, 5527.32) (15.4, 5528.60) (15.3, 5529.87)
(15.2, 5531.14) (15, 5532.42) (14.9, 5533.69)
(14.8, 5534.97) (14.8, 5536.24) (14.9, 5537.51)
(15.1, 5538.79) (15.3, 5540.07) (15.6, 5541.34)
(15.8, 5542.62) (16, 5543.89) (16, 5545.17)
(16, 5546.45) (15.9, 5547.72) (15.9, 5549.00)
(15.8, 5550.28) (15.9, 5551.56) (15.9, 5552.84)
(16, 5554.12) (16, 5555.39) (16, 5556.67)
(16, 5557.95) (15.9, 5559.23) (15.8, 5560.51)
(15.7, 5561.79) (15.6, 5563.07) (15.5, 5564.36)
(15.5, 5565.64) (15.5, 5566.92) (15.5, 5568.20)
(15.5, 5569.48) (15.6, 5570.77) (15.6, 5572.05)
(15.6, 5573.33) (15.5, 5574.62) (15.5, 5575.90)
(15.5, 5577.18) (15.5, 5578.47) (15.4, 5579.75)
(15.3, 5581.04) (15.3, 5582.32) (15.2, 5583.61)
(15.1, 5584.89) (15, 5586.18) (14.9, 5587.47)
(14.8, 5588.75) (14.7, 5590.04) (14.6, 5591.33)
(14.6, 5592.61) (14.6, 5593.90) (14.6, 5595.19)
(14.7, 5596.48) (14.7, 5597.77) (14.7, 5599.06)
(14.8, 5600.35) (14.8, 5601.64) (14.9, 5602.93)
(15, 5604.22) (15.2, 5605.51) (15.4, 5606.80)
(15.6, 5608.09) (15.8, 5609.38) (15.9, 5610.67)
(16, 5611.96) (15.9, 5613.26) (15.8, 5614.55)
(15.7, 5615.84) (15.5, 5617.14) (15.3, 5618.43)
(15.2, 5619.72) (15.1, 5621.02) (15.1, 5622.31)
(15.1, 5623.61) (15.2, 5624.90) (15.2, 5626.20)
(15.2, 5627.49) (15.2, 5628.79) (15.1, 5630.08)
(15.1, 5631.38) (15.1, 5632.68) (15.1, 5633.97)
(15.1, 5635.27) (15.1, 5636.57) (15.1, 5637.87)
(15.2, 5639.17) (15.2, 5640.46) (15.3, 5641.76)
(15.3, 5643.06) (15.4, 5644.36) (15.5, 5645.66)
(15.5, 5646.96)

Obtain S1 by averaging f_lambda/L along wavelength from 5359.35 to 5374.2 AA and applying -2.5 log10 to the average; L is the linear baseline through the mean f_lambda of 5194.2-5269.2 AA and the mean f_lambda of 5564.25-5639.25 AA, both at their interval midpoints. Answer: -0.07 mag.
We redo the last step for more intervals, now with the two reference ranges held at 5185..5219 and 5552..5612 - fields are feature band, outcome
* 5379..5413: -0.06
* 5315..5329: -0.12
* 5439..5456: -0.07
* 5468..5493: -0.03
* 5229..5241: -0.11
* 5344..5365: -0.11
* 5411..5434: -0.07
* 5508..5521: -0.04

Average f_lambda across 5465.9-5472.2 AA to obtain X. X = 15.3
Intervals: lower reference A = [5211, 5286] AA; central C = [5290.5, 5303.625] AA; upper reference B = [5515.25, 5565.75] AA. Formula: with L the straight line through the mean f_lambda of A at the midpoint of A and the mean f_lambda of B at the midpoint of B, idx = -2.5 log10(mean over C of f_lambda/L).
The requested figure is -0.06 mag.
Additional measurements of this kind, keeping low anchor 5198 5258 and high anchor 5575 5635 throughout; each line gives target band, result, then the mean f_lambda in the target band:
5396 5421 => -0.033 mag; 15.1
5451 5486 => -0.033 mag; 15.3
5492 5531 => -0.029 mag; 15.3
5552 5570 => -0.049 mag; 15.8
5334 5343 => -0.050 mag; 15.2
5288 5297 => -0.075 mag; 15.4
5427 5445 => -0.039 mag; 15.3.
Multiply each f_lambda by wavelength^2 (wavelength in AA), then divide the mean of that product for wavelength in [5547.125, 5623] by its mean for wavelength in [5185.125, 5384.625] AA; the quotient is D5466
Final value 1.16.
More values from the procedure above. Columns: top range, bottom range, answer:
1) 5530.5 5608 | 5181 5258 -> 1.26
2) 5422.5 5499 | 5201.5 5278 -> 1.18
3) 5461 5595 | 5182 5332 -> 1.17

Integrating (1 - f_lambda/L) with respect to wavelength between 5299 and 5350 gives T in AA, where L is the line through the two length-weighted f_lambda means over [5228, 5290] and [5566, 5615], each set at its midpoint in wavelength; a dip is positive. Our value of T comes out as -3.26 AA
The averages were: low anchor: 14.4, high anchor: 15.2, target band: 15.5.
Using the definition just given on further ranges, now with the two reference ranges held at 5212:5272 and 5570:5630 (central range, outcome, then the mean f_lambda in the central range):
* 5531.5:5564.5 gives -1.18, 15.6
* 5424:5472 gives -1.74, 15.4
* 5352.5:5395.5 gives -2.65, 15.5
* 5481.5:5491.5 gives -0.28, 15.3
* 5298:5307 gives -0.84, 15.8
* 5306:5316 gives -1.25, 16.3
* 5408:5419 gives -0.53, 15.4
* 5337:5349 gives -0.44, 15.1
